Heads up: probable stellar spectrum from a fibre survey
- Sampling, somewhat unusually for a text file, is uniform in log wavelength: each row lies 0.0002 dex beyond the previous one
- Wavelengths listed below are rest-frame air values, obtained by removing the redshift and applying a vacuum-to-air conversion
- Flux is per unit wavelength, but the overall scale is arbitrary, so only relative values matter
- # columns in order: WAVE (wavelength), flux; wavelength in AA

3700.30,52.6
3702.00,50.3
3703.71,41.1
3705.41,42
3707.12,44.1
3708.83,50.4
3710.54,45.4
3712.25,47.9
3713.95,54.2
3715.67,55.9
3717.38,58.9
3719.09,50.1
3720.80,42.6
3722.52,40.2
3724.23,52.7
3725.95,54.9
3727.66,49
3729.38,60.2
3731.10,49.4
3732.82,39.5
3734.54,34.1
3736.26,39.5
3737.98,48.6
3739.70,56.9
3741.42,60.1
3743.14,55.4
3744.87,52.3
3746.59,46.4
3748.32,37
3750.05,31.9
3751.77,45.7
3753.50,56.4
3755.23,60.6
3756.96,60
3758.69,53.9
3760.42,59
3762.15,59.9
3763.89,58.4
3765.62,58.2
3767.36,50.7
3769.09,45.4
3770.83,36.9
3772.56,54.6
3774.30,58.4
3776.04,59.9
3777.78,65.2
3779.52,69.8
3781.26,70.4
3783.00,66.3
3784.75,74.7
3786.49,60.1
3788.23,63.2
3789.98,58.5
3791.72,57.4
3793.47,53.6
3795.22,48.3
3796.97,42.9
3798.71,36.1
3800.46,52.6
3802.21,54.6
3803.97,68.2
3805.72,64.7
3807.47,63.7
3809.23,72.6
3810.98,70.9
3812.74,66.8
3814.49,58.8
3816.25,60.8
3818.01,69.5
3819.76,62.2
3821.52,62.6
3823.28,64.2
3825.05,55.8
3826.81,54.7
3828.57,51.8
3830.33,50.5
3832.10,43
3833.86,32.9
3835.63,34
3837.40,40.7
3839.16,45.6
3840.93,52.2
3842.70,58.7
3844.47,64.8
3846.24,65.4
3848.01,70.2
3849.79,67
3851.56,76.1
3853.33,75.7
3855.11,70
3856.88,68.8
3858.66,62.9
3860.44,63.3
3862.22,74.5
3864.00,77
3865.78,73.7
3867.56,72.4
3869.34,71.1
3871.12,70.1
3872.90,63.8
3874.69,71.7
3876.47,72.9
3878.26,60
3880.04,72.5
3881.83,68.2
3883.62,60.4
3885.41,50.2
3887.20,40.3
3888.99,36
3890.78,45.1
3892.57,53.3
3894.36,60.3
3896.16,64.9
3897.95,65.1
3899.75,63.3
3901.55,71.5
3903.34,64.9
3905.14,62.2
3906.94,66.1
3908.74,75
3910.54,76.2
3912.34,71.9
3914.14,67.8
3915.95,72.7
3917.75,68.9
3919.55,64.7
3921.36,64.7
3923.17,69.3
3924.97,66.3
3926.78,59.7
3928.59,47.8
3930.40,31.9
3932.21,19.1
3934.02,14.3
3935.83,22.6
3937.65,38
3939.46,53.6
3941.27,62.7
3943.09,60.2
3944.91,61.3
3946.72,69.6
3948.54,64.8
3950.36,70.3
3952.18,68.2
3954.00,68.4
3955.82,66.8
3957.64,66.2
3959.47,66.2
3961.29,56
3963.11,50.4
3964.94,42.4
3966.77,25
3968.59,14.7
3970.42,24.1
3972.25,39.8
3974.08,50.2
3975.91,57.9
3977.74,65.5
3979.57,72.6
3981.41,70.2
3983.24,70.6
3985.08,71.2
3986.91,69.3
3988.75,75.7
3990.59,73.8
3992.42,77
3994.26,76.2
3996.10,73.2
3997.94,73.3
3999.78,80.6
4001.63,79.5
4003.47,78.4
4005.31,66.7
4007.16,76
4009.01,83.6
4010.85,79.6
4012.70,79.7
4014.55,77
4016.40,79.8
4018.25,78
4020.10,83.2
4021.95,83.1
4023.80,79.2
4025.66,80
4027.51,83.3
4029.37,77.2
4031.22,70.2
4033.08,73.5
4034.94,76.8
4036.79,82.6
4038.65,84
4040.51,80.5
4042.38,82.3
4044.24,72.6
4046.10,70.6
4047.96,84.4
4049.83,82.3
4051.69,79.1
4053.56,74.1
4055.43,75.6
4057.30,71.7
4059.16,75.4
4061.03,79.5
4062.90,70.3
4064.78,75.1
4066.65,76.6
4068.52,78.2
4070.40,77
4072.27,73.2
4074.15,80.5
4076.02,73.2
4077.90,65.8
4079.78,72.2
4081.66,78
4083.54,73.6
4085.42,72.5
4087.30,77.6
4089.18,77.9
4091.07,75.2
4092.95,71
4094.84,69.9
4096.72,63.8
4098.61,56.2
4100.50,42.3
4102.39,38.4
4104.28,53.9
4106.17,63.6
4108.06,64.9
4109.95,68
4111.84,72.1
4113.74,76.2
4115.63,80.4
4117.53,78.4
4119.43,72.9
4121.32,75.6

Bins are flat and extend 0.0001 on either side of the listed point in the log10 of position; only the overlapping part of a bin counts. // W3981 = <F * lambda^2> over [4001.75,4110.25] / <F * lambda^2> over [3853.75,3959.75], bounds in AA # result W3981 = 1.3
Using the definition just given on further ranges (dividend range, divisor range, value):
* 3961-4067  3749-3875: 1.32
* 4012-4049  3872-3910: 1.38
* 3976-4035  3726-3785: 1.61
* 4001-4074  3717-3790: 1.68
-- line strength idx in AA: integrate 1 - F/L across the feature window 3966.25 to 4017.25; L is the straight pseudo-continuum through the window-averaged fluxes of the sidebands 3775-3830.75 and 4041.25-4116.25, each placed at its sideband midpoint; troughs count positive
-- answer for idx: 1.0 AA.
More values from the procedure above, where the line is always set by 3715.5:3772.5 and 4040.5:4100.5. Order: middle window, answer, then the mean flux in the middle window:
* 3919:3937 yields 5.1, 45.5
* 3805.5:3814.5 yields -2.0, 67.1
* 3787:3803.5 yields 0.5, 52.5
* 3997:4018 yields -2.5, 77.6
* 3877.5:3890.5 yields 1.2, 54.8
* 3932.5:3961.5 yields 4.0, 56.1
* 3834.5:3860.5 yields -1.3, 60.7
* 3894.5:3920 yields -2.4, 68.1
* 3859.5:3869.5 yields -2.2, 72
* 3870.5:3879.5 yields -1.2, 67.8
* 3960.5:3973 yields 5.8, 35.8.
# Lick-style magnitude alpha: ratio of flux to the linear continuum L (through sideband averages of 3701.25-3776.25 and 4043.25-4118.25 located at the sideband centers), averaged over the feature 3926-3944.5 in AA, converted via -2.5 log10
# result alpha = 0.45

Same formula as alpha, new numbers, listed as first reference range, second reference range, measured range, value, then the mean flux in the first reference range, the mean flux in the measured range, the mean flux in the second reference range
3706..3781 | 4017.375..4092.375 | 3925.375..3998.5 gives 0.234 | 51.5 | 56.1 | 76.9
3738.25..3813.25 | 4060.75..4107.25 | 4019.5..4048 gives -0.173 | 56.6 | 78.8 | 69.2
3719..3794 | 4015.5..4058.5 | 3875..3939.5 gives 0.164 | 53.7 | 57.4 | 78.4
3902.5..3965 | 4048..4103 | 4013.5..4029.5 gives -0.196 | 58.8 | 80.2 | 72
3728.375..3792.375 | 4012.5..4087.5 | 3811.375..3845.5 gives 0.099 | 54.5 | 54.5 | 77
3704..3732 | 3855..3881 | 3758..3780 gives 0.010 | 49.7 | 56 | 69.6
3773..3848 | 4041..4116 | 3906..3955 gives 0.099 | 57.9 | 58.4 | 71.6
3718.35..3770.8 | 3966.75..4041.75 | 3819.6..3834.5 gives 0.075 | 50.1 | 52.9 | 71.2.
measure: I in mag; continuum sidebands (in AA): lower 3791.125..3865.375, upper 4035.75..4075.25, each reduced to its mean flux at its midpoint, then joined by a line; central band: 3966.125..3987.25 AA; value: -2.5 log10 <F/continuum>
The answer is 0.33 mag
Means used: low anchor 59.3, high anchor 77.4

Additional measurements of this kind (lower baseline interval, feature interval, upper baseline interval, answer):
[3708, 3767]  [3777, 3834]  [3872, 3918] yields -0.062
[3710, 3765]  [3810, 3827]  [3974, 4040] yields -0.088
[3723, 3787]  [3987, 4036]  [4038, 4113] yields -0.138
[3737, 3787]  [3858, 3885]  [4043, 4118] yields -0.128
